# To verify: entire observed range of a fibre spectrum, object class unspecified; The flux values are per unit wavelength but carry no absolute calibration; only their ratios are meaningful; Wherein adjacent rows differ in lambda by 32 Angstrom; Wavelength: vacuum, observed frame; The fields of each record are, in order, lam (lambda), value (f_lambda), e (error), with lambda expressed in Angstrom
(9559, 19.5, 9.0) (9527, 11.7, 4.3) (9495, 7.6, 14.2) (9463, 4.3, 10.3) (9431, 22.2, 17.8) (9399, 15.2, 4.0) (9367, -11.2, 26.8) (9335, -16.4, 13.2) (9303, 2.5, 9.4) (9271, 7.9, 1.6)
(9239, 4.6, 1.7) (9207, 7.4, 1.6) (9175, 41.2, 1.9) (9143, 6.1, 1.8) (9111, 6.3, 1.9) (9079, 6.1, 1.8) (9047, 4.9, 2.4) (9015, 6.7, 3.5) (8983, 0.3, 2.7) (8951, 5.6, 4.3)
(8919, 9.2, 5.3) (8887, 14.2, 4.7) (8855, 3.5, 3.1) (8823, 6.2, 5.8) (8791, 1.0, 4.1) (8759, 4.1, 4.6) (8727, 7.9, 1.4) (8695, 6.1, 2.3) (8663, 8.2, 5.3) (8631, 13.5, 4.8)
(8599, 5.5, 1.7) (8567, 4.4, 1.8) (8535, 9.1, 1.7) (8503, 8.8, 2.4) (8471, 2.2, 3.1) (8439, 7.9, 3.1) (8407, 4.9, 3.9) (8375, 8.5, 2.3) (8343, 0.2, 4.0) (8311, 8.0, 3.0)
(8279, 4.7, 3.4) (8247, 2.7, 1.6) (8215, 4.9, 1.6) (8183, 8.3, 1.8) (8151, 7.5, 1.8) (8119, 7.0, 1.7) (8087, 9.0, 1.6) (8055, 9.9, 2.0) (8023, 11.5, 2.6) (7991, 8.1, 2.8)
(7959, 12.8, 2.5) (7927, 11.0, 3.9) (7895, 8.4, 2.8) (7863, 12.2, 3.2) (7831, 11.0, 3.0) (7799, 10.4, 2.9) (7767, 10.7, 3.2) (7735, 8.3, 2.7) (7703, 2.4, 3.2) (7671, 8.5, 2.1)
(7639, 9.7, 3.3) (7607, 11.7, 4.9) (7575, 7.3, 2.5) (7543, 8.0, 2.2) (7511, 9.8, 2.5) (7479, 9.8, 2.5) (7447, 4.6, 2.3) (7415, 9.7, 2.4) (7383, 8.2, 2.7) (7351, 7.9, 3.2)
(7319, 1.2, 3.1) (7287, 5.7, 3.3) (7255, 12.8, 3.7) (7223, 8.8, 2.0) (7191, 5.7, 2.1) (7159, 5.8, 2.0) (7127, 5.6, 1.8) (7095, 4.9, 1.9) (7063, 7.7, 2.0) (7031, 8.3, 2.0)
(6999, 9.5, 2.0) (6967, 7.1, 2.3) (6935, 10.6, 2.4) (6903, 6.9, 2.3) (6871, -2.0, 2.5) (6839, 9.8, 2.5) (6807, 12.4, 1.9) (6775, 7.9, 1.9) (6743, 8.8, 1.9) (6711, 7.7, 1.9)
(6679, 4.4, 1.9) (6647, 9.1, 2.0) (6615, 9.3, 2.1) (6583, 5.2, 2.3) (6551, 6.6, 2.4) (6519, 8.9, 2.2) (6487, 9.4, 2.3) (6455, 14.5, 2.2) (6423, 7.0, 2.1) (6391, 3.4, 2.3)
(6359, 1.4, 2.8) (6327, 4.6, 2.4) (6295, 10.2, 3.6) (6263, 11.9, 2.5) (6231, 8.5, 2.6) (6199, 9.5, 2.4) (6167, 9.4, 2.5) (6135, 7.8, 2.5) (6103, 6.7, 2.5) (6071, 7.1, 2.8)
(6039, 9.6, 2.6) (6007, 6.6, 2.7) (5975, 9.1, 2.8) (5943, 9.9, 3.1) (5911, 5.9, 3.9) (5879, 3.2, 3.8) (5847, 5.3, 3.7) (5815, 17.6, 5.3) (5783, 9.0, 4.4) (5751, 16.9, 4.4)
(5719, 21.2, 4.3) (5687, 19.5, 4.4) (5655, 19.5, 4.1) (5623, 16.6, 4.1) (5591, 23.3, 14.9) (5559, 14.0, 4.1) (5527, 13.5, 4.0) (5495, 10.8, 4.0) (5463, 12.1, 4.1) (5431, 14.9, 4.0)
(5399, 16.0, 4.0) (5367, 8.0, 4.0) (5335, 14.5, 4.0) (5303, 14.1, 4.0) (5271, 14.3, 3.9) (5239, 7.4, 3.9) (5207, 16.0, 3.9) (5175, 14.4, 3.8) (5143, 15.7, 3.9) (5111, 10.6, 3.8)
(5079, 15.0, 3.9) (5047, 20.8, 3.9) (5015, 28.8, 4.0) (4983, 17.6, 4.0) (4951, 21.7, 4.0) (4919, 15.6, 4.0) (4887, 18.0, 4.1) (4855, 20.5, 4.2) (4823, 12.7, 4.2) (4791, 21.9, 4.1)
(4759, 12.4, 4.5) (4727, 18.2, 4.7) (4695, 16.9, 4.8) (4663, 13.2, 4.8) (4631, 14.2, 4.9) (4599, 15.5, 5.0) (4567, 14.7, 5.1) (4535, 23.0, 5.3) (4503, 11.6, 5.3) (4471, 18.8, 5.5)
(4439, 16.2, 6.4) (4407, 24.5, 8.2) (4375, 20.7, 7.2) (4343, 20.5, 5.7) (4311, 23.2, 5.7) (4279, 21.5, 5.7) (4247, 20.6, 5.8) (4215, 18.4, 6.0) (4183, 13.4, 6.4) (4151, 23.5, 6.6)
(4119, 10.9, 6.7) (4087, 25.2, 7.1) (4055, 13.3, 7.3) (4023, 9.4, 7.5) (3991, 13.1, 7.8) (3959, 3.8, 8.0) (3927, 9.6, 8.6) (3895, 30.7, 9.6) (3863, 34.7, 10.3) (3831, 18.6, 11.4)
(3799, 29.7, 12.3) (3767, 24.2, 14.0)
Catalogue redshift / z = 1.463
